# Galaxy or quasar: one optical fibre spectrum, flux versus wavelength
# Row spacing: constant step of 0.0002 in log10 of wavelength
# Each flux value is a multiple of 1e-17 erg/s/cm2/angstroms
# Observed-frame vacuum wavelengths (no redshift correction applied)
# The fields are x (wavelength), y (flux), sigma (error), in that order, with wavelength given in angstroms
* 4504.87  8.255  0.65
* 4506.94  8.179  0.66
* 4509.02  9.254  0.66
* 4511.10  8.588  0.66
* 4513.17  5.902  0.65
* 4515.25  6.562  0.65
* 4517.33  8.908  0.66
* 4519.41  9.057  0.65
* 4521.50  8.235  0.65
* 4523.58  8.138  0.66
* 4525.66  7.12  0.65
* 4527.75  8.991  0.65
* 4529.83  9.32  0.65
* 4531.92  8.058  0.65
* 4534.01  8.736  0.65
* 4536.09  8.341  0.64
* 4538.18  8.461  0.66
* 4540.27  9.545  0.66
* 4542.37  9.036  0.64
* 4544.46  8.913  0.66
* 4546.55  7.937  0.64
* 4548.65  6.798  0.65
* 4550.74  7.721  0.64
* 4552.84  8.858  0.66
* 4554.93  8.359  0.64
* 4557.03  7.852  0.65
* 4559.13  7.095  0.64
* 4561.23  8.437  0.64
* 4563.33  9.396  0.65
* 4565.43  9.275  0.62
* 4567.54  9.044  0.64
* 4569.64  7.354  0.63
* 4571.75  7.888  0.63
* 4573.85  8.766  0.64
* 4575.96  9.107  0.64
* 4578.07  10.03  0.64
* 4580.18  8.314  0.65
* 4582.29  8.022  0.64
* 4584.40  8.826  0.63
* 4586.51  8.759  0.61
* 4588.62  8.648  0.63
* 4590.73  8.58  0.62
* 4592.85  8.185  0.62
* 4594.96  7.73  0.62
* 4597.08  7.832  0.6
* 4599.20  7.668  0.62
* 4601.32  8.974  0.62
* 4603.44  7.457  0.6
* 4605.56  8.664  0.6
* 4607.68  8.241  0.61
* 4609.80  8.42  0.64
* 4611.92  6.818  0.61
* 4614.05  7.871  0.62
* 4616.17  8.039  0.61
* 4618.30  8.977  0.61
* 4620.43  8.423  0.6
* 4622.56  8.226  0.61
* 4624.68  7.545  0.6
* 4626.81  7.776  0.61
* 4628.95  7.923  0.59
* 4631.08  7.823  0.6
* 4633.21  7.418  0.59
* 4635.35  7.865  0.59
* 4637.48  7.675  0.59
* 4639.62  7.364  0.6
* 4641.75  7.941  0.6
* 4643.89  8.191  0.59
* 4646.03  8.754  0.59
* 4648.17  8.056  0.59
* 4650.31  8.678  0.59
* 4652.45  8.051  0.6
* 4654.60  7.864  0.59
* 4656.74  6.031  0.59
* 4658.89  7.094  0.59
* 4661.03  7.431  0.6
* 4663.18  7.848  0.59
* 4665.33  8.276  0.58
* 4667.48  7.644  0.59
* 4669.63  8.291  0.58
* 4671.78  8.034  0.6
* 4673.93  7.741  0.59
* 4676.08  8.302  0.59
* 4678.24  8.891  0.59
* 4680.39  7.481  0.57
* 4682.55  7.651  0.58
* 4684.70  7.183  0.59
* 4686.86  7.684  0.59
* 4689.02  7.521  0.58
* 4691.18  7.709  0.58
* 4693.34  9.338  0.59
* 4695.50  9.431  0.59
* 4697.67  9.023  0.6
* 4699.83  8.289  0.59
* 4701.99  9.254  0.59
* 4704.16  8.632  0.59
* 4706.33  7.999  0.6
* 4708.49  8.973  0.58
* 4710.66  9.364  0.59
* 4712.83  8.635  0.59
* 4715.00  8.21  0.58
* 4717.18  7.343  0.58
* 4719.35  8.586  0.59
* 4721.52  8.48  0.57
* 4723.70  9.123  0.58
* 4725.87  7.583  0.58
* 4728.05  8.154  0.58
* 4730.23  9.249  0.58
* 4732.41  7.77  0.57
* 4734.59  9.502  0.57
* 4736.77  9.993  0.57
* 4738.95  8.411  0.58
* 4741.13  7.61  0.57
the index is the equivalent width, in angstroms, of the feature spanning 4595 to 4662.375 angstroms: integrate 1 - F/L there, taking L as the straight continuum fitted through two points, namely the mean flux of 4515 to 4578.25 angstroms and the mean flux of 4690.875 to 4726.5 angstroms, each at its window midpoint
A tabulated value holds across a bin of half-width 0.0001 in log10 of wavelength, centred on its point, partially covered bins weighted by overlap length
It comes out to 4.92 angstroms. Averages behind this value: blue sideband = 8.43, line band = 7.9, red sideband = 8.62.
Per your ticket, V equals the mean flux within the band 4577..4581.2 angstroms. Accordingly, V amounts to 9.17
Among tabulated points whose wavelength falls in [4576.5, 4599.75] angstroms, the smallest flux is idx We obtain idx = 7.668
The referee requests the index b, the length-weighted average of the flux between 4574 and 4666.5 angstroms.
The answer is 8.08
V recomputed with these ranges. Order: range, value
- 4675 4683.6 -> 8.08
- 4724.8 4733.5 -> 8.18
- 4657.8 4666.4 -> 7.66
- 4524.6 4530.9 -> 8.48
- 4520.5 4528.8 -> 8.13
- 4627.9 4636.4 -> 7.76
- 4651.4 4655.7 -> 7.94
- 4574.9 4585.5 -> 8.86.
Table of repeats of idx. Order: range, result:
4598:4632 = 6.818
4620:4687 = 6.031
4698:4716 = 7.999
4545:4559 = 6.798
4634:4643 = 7.364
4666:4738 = 7.183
